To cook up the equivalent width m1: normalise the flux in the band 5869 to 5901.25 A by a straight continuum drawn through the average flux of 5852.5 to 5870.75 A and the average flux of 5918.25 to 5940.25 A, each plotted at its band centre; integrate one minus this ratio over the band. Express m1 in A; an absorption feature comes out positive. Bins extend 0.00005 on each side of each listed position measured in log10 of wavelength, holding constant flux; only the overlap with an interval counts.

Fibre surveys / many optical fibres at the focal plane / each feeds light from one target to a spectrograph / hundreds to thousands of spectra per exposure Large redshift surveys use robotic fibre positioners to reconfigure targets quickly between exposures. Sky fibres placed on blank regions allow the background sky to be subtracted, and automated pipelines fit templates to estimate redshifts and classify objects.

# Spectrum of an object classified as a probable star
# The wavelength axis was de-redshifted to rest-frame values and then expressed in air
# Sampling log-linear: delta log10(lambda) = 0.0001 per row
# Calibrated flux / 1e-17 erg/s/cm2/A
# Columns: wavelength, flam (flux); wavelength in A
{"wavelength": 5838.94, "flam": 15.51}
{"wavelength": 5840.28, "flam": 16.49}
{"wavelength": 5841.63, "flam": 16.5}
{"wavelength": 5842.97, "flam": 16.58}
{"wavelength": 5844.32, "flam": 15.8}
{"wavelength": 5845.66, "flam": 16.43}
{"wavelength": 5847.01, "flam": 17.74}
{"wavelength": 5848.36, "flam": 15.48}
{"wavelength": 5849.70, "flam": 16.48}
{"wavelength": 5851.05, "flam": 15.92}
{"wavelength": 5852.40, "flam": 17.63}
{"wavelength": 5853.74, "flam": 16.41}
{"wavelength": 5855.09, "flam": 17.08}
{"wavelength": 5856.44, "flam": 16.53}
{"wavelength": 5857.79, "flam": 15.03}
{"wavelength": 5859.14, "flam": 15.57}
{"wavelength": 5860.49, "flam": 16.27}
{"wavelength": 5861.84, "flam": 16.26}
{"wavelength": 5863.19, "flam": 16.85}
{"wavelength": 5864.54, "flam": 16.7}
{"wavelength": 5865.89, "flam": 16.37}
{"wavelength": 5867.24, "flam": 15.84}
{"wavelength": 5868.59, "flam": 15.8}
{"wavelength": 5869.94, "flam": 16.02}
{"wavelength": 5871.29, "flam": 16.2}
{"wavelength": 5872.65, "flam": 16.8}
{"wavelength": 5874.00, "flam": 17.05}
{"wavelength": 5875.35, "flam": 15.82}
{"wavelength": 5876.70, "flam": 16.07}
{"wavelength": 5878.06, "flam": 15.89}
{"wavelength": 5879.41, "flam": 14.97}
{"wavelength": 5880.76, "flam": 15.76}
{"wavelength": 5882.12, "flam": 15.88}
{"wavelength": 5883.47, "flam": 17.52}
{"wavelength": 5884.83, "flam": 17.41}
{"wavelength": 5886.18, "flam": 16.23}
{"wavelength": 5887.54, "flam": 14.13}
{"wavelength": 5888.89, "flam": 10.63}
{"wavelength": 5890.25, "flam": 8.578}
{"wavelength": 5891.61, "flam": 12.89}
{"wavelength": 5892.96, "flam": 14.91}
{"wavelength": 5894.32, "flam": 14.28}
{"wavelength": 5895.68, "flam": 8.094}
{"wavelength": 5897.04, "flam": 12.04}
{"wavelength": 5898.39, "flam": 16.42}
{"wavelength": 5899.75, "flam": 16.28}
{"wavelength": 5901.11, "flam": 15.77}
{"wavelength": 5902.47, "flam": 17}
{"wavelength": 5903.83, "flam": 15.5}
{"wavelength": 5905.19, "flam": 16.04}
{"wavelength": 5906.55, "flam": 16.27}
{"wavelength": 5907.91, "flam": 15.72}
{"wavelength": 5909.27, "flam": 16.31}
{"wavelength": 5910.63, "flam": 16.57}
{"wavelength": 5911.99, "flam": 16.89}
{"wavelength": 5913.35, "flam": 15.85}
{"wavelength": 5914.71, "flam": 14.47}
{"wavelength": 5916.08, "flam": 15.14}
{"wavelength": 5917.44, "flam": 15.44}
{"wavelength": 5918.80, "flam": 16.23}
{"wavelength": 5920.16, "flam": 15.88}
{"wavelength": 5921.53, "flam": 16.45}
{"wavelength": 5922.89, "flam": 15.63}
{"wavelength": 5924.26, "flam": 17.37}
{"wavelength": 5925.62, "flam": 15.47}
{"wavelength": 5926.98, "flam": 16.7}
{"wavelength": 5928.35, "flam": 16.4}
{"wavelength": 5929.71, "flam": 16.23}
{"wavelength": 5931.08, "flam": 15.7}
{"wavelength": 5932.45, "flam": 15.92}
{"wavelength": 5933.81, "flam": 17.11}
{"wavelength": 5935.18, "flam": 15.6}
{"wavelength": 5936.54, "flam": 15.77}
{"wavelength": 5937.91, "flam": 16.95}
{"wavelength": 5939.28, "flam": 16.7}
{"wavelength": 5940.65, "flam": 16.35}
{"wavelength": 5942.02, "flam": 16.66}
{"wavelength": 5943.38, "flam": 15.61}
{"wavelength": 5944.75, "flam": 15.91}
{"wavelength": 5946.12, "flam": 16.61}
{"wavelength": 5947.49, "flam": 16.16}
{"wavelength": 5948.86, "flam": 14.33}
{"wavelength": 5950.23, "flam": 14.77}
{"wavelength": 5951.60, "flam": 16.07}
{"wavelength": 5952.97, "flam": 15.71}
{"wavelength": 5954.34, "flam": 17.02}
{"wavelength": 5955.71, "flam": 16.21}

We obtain 2.9 A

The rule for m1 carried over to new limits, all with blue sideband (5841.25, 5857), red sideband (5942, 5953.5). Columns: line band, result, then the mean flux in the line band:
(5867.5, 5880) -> 0.2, 16.1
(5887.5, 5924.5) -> 2.7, 14.9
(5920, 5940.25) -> -0.5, 16.3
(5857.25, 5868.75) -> 0.2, 16.1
